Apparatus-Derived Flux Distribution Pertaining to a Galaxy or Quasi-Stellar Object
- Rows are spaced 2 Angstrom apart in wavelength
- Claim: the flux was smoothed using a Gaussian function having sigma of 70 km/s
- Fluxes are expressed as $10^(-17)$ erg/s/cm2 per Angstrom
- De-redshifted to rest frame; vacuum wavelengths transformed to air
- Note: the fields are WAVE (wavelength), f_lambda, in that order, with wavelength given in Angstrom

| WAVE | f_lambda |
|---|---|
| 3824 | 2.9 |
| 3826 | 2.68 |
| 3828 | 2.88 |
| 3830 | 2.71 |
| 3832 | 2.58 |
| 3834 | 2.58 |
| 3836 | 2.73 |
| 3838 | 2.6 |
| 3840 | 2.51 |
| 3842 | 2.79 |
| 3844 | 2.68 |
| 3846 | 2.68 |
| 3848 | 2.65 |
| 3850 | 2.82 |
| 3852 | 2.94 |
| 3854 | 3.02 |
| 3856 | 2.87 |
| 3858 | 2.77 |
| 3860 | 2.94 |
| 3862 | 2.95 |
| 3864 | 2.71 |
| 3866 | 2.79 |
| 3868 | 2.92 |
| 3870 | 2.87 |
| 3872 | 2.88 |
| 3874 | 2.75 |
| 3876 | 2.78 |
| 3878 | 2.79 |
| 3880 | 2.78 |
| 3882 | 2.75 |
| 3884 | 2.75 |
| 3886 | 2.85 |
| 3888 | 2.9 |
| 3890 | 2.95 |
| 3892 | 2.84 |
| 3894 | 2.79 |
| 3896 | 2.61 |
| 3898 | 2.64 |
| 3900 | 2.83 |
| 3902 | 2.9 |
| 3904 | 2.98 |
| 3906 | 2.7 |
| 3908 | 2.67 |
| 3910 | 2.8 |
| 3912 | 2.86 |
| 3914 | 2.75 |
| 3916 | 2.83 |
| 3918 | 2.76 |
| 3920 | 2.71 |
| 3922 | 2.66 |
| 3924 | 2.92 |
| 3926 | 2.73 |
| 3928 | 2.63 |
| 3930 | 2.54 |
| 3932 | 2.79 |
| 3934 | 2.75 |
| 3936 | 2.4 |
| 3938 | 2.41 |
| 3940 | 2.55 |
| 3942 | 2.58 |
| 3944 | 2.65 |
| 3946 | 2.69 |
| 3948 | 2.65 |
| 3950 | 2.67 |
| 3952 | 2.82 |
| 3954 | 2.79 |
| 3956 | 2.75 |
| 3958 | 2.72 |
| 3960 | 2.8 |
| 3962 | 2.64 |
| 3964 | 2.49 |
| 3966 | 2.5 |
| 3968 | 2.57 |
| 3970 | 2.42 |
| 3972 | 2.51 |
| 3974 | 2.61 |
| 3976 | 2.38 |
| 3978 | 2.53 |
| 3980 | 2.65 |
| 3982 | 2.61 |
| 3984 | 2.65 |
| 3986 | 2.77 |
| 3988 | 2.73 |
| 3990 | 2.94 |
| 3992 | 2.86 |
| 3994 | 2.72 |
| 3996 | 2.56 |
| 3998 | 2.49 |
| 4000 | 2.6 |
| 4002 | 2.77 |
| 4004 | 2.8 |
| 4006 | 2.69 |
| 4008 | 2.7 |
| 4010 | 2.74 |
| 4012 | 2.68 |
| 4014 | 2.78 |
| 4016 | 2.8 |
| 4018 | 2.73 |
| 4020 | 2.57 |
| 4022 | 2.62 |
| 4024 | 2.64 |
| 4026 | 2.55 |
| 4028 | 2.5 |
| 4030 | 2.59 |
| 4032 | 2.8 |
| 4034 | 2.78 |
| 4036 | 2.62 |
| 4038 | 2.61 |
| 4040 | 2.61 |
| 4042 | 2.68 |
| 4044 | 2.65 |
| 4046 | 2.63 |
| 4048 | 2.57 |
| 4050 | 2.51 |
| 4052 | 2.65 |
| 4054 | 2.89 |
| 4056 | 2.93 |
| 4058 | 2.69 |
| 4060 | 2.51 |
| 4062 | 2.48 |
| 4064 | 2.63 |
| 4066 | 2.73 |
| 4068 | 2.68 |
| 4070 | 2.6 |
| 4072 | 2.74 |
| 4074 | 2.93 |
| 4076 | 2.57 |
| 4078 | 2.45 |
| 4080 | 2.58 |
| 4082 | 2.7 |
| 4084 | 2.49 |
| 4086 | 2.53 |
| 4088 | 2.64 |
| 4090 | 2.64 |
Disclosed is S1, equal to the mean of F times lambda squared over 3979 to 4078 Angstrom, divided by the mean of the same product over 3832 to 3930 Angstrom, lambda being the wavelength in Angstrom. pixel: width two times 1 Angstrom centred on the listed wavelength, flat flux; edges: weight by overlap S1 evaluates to 1.0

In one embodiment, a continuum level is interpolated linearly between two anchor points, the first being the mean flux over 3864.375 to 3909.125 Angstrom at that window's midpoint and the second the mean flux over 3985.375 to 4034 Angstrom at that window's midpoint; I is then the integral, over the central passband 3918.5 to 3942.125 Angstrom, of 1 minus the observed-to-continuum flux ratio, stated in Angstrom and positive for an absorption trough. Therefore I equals 1.0 Angstrom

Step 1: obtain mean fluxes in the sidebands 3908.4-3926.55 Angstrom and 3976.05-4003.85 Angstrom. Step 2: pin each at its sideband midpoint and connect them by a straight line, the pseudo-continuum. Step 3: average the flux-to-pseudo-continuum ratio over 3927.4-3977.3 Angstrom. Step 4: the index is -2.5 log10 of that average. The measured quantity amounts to 0.05 mag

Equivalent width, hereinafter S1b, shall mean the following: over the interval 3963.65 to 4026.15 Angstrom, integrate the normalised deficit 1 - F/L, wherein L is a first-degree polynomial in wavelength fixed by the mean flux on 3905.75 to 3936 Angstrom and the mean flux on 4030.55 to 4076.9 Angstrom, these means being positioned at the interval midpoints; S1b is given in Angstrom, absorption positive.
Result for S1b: 1.14 Angstrom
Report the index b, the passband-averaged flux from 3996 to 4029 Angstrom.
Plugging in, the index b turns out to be 2.66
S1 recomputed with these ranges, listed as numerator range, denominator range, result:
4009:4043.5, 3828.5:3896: 1.04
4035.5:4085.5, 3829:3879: 1.06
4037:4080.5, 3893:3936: 1.04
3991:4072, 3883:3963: 1.03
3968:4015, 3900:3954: 1.01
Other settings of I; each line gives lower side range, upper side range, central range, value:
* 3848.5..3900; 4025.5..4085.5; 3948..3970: 0.63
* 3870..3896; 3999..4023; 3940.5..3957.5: 0.38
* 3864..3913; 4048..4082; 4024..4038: 0.26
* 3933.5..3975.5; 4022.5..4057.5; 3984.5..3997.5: -0.57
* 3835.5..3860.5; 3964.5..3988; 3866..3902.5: -1.31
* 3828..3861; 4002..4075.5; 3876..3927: -1.20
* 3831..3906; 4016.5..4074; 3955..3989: 1.29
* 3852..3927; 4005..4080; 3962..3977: 1.25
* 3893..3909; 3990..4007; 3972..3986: 0.68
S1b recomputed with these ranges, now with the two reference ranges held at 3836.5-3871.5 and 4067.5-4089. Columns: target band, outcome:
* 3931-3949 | 0.8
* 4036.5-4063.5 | 0.0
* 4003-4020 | -0.3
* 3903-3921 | -0.2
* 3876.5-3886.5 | 0.0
